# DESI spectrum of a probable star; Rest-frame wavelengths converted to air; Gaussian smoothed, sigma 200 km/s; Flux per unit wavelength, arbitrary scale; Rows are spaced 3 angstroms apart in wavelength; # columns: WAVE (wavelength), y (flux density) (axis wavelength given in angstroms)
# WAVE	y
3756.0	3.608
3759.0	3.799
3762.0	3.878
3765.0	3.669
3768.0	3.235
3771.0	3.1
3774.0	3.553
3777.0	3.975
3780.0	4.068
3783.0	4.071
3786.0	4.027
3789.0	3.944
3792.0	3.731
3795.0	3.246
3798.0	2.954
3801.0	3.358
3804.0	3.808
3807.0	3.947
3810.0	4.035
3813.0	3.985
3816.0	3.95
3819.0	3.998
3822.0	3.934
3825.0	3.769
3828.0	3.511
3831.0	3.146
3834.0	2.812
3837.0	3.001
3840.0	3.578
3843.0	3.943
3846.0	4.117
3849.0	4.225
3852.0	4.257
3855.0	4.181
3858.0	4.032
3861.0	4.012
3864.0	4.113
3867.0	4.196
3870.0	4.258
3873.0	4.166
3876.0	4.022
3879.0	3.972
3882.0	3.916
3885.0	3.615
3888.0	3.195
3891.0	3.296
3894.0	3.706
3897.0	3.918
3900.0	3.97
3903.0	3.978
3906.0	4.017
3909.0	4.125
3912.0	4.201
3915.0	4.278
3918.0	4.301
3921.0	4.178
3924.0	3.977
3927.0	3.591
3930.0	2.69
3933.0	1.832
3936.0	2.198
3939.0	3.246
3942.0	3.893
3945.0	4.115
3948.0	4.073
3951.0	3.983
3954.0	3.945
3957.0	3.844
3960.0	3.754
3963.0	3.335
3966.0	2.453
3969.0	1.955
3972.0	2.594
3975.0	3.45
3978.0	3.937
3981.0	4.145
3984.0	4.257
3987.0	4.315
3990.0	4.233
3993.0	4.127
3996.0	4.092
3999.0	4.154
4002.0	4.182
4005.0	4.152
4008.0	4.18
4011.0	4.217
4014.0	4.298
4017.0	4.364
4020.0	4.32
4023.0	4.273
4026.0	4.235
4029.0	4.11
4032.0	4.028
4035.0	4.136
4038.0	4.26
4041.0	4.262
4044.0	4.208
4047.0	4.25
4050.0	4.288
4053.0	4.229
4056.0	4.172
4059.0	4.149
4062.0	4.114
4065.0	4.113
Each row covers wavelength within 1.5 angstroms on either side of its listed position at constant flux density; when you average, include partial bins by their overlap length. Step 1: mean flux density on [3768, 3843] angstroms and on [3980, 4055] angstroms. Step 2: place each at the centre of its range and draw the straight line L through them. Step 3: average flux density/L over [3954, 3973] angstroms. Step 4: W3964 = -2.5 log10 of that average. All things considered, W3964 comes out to 0.30 mag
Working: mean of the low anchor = 3.64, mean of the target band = 3.08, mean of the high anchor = 4.21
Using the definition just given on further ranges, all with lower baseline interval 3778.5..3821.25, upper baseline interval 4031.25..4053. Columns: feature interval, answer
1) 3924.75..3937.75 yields 0.44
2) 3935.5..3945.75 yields 0.18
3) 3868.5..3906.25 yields 0.03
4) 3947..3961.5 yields 0.04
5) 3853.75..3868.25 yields -0.05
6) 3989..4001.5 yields 0.00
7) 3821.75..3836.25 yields 0.14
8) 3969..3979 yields 0.31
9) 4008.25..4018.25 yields -0.03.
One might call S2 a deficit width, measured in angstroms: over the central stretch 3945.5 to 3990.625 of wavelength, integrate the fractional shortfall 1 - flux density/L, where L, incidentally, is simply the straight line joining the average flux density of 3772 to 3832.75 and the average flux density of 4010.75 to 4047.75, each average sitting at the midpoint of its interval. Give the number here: 5.3 angstroms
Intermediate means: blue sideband 3.74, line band 3.62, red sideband 4.23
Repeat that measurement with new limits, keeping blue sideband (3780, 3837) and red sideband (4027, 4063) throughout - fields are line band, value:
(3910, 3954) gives 3.5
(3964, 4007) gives 3.6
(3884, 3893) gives 1.1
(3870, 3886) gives -0.7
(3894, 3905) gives -0.2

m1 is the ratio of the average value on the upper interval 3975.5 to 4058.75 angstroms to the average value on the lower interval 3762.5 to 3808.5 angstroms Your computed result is 1.1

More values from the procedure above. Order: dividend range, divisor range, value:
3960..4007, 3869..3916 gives 0.95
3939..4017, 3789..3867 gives 1.02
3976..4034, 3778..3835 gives 1.13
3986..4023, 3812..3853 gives 1.13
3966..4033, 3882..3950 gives 1.08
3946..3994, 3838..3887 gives 0.91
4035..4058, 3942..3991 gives 1.16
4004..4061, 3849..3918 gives 1.06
